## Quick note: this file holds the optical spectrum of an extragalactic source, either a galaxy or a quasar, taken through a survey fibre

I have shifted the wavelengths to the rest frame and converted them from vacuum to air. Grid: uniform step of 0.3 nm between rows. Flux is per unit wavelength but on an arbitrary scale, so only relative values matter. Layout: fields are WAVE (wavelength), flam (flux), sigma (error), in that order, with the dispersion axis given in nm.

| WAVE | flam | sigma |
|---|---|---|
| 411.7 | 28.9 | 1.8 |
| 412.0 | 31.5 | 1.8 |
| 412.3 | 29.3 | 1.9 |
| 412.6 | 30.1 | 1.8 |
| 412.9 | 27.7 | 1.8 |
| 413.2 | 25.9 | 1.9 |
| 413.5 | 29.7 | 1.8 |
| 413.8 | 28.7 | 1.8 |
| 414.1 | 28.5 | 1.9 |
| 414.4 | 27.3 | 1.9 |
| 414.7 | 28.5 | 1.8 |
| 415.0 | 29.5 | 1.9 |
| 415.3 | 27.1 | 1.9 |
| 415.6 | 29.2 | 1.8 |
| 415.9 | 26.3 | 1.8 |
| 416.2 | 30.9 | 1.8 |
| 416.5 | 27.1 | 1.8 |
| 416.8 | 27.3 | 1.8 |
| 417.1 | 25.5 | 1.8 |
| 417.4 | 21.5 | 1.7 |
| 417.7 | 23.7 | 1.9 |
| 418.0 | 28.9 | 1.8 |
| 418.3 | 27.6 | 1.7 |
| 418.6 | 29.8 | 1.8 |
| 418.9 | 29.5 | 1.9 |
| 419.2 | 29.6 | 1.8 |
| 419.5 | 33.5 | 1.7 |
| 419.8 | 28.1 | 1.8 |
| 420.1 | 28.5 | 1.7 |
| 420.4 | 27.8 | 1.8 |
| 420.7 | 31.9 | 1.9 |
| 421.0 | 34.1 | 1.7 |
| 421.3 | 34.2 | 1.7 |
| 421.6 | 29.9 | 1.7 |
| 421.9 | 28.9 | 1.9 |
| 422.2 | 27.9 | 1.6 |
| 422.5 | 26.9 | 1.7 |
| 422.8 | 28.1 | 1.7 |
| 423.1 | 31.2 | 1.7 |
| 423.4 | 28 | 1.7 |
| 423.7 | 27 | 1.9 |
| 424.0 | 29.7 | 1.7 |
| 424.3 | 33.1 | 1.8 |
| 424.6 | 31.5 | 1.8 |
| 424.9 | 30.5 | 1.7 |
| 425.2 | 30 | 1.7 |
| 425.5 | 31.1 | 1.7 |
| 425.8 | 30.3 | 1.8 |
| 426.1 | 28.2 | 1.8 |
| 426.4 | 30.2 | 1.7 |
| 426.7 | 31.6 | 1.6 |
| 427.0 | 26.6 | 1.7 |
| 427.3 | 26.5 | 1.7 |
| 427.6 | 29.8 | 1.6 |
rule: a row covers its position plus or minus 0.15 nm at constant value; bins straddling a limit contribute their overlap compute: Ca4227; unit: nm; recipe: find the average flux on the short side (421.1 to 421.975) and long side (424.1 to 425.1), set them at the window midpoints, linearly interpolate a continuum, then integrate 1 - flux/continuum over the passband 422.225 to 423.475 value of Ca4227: 0.116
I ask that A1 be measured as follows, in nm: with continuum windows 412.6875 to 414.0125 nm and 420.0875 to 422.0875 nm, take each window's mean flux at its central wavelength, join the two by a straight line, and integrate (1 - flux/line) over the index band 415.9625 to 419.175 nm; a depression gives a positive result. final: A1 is 0.26 nm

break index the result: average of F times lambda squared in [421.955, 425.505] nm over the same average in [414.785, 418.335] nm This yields 1.13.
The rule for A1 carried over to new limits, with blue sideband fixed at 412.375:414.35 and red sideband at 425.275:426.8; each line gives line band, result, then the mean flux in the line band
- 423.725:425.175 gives -0.04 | 30.7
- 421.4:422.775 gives 0.05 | 28.6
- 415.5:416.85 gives 0.03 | 28.2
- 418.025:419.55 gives -0.03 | 29.7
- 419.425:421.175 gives -0.07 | 30.6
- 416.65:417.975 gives 0.19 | 24.9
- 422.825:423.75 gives 0.03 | 28.8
